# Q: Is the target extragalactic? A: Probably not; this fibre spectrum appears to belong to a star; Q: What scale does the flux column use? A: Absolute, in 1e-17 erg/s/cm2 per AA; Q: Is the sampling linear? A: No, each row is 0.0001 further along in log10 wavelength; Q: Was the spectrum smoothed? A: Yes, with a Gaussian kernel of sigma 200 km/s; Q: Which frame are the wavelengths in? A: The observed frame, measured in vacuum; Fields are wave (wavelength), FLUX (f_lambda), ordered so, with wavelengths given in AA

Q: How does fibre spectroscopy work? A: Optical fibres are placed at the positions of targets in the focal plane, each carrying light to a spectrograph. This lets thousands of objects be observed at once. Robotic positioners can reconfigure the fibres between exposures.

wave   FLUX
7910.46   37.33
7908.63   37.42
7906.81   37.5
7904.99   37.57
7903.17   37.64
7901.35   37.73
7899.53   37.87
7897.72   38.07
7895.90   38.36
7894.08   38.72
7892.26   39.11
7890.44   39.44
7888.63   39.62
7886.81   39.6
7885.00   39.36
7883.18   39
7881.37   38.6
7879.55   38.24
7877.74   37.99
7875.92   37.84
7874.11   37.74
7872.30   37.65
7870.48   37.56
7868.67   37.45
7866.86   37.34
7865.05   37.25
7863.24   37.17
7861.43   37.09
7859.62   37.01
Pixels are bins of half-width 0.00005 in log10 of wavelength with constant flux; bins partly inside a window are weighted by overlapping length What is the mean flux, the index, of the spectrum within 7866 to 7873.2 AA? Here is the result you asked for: 37.5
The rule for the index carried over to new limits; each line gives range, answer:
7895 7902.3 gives 38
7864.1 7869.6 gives 37.4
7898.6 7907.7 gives 37.7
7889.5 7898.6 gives 38.7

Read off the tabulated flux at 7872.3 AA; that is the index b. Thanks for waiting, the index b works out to 37.65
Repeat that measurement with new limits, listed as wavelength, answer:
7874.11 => 37.74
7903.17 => 37.64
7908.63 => 37.42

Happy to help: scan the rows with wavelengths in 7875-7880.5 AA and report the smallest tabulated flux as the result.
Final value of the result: 37.84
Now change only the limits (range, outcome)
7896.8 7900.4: 37.87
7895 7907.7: 37.5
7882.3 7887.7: 39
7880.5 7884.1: 38.6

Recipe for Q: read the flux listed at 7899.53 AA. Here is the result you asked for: 37.87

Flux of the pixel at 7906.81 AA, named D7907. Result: 37.5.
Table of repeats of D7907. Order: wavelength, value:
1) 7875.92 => 37.84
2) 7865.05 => 37.25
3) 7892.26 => 39.11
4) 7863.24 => 37.17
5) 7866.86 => 37.34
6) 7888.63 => 39.62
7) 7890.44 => 39.44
